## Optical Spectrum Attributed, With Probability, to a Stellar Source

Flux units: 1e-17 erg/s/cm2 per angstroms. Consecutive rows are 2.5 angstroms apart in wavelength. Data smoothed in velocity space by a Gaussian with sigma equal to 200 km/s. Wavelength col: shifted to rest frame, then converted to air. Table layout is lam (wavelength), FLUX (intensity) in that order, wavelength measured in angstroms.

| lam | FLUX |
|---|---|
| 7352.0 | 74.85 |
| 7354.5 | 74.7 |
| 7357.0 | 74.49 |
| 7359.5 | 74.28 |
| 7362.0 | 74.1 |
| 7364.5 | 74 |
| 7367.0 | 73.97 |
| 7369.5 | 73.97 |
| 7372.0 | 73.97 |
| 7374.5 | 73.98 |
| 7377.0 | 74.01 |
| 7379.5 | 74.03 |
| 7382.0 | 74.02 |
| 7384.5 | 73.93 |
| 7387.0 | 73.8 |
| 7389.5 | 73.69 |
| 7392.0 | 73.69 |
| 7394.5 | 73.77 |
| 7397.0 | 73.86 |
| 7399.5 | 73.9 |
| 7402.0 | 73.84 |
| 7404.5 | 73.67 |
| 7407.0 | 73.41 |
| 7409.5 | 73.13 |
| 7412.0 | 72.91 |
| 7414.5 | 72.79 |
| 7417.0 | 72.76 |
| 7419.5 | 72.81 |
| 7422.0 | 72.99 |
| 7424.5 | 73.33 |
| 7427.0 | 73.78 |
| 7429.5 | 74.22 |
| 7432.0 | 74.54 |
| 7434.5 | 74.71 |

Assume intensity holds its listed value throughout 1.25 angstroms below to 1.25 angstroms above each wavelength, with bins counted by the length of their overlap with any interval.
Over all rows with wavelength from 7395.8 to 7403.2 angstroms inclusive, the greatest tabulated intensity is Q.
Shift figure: 73.9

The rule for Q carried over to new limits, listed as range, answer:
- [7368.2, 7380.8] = 74.03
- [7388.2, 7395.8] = 73.77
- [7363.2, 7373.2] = 74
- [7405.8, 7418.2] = 73.41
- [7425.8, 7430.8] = 74.22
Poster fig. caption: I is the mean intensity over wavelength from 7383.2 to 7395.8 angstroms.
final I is 73.8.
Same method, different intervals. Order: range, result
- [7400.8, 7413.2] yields 73.4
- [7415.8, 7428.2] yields 73.1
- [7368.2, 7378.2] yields 74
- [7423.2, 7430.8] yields 73.8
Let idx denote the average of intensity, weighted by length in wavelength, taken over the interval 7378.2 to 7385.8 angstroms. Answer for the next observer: 74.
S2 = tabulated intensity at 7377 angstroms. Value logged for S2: 74.01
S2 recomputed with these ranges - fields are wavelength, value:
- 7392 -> 73.69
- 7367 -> 73.97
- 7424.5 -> 73.33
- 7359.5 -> 74.28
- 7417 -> 72.76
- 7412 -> 72.91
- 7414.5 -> 72.79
